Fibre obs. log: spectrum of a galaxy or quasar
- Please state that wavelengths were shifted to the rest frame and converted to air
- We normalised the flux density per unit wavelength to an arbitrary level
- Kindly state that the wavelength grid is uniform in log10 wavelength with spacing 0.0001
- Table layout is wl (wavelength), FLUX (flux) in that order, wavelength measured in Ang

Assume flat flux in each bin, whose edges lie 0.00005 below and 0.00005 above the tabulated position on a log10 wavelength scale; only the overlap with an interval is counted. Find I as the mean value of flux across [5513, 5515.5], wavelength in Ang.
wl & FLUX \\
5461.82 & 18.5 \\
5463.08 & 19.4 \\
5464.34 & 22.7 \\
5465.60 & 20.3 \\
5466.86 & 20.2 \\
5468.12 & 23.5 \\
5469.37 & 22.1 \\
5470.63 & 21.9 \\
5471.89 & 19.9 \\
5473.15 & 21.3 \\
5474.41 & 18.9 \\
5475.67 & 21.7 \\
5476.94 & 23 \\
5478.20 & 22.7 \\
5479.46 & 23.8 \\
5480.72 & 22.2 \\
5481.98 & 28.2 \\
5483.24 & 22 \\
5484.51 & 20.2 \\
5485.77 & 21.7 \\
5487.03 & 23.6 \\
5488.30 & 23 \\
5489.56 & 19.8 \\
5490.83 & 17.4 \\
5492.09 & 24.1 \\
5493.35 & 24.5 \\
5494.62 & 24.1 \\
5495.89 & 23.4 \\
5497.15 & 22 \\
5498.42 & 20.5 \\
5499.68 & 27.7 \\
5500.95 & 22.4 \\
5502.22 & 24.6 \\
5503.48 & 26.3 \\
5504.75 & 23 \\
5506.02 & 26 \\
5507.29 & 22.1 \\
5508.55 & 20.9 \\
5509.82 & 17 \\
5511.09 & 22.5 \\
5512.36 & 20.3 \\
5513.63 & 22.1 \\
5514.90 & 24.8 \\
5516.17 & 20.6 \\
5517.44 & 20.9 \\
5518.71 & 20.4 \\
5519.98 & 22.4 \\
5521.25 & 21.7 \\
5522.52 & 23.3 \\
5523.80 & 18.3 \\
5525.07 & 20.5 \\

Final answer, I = 23.4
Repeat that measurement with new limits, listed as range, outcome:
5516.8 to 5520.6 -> 21.2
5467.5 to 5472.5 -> 21.9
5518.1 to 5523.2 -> 21.9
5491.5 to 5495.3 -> 24.2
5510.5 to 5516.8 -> 22.1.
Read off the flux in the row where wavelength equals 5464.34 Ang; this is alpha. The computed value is 22.7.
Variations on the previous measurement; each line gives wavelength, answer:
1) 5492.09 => 24.1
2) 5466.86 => 20.2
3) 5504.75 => 23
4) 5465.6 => 20.3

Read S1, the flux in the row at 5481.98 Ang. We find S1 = 28.2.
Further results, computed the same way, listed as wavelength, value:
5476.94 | 23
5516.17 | 20.6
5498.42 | 20.5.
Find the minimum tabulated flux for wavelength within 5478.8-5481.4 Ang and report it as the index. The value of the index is 22.2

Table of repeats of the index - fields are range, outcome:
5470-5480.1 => 18.9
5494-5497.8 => 22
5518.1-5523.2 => 20.4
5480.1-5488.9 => 20.2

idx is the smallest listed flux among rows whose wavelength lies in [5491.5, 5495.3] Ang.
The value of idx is 24.1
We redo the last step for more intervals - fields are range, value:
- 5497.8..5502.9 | 20.5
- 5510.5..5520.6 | 20.3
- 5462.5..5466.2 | 19.4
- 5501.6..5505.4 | 23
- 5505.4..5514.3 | 17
